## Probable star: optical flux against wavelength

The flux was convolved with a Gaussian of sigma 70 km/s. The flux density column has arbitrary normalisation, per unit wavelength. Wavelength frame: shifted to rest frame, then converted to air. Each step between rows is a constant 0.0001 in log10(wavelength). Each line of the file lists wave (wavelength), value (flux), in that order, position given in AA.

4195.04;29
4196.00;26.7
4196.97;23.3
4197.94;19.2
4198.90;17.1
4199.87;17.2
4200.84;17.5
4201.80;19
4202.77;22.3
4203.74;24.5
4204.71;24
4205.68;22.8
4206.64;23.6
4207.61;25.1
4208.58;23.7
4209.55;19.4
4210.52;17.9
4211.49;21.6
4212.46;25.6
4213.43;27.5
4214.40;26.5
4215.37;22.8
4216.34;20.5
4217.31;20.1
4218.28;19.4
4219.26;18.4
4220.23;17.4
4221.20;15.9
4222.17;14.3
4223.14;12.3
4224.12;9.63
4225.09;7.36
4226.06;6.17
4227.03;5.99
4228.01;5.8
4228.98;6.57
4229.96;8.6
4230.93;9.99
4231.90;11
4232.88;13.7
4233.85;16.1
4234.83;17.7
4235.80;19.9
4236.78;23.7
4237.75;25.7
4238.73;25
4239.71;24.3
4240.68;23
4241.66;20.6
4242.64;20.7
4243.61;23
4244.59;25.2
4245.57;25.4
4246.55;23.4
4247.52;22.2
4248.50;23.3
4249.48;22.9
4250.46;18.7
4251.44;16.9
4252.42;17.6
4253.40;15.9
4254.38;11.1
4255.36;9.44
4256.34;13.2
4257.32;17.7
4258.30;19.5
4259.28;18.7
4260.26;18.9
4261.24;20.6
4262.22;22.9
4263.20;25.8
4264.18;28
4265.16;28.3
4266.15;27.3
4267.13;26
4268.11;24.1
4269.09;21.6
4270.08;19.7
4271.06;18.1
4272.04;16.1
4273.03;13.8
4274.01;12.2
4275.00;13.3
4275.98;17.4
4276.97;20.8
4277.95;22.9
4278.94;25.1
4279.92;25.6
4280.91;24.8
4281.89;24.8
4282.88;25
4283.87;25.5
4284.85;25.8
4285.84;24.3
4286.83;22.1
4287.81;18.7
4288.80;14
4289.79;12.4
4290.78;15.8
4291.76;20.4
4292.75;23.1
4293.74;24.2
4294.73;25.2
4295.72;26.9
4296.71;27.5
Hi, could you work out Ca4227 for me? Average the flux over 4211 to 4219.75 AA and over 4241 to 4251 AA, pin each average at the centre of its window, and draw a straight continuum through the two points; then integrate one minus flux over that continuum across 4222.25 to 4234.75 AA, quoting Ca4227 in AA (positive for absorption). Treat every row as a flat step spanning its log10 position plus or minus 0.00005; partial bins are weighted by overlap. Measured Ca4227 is 7.0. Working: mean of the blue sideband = 22.5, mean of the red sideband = 22.5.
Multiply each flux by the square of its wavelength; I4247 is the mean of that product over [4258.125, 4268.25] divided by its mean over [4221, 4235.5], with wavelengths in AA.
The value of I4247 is 2.2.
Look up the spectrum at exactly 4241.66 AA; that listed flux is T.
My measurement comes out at 20.6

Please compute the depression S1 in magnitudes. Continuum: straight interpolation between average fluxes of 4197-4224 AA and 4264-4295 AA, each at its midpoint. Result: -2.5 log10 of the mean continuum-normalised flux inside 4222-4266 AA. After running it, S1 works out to 0.18 mag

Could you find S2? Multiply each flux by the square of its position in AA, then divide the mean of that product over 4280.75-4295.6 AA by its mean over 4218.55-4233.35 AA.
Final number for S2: 2.04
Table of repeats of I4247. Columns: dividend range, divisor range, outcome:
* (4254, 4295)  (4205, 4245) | 1.16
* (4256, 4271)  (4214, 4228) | 1.50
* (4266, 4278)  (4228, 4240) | 1.20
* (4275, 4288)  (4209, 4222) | 1.14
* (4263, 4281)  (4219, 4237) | 1.76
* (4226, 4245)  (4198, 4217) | 0.78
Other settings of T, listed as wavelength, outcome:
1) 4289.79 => 12.4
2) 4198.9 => 17.1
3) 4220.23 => 17.4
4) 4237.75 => 25.7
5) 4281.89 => 24.8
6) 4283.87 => 25.5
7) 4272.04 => 16.1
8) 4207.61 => 25.1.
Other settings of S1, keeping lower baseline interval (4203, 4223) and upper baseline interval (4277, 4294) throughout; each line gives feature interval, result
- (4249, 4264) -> 0.193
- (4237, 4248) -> -0.091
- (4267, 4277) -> 0.206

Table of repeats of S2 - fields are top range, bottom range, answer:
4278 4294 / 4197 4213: 1.07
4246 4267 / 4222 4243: 1.37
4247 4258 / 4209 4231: 1.11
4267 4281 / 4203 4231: 1.16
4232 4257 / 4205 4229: 1.13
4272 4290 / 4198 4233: 1.22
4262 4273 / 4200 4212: 1.10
